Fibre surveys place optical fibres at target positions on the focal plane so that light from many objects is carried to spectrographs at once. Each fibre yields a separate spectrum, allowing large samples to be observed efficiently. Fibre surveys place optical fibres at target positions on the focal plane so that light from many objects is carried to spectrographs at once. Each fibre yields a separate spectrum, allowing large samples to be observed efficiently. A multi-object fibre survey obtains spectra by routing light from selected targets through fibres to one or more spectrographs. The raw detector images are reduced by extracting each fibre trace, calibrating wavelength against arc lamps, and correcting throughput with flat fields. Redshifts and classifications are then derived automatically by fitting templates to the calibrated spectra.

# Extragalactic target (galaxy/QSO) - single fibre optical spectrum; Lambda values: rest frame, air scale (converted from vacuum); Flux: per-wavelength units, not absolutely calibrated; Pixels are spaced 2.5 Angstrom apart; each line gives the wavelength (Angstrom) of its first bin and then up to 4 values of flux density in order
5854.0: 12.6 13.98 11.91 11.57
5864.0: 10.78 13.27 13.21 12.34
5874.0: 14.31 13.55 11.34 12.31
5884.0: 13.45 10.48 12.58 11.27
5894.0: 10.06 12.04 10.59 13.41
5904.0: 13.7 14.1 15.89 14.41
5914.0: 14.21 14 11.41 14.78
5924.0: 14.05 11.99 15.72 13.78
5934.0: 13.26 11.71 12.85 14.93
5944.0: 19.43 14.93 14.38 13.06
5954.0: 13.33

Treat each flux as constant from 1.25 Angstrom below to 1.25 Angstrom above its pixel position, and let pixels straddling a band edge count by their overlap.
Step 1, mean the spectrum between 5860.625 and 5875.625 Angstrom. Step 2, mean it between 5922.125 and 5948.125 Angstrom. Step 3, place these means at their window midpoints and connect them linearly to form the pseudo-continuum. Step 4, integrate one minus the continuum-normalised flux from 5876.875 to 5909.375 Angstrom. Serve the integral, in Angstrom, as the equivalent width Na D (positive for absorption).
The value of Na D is 2.2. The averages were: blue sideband 12.6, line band 12.3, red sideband 14.3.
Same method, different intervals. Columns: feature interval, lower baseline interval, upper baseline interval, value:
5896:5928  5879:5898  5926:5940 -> -2.4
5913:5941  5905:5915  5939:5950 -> 3.0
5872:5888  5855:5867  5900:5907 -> 0.3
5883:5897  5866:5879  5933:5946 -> 2.0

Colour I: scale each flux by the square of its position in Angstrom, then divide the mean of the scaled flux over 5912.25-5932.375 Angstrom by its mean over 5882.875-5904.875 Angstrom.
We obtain 1.2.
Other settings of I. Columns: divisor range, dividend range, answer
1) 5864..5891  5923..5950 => 1.16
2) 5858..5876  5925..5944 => 1.13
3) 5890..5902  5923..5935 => 1.22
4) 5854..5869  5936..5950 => 1.23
